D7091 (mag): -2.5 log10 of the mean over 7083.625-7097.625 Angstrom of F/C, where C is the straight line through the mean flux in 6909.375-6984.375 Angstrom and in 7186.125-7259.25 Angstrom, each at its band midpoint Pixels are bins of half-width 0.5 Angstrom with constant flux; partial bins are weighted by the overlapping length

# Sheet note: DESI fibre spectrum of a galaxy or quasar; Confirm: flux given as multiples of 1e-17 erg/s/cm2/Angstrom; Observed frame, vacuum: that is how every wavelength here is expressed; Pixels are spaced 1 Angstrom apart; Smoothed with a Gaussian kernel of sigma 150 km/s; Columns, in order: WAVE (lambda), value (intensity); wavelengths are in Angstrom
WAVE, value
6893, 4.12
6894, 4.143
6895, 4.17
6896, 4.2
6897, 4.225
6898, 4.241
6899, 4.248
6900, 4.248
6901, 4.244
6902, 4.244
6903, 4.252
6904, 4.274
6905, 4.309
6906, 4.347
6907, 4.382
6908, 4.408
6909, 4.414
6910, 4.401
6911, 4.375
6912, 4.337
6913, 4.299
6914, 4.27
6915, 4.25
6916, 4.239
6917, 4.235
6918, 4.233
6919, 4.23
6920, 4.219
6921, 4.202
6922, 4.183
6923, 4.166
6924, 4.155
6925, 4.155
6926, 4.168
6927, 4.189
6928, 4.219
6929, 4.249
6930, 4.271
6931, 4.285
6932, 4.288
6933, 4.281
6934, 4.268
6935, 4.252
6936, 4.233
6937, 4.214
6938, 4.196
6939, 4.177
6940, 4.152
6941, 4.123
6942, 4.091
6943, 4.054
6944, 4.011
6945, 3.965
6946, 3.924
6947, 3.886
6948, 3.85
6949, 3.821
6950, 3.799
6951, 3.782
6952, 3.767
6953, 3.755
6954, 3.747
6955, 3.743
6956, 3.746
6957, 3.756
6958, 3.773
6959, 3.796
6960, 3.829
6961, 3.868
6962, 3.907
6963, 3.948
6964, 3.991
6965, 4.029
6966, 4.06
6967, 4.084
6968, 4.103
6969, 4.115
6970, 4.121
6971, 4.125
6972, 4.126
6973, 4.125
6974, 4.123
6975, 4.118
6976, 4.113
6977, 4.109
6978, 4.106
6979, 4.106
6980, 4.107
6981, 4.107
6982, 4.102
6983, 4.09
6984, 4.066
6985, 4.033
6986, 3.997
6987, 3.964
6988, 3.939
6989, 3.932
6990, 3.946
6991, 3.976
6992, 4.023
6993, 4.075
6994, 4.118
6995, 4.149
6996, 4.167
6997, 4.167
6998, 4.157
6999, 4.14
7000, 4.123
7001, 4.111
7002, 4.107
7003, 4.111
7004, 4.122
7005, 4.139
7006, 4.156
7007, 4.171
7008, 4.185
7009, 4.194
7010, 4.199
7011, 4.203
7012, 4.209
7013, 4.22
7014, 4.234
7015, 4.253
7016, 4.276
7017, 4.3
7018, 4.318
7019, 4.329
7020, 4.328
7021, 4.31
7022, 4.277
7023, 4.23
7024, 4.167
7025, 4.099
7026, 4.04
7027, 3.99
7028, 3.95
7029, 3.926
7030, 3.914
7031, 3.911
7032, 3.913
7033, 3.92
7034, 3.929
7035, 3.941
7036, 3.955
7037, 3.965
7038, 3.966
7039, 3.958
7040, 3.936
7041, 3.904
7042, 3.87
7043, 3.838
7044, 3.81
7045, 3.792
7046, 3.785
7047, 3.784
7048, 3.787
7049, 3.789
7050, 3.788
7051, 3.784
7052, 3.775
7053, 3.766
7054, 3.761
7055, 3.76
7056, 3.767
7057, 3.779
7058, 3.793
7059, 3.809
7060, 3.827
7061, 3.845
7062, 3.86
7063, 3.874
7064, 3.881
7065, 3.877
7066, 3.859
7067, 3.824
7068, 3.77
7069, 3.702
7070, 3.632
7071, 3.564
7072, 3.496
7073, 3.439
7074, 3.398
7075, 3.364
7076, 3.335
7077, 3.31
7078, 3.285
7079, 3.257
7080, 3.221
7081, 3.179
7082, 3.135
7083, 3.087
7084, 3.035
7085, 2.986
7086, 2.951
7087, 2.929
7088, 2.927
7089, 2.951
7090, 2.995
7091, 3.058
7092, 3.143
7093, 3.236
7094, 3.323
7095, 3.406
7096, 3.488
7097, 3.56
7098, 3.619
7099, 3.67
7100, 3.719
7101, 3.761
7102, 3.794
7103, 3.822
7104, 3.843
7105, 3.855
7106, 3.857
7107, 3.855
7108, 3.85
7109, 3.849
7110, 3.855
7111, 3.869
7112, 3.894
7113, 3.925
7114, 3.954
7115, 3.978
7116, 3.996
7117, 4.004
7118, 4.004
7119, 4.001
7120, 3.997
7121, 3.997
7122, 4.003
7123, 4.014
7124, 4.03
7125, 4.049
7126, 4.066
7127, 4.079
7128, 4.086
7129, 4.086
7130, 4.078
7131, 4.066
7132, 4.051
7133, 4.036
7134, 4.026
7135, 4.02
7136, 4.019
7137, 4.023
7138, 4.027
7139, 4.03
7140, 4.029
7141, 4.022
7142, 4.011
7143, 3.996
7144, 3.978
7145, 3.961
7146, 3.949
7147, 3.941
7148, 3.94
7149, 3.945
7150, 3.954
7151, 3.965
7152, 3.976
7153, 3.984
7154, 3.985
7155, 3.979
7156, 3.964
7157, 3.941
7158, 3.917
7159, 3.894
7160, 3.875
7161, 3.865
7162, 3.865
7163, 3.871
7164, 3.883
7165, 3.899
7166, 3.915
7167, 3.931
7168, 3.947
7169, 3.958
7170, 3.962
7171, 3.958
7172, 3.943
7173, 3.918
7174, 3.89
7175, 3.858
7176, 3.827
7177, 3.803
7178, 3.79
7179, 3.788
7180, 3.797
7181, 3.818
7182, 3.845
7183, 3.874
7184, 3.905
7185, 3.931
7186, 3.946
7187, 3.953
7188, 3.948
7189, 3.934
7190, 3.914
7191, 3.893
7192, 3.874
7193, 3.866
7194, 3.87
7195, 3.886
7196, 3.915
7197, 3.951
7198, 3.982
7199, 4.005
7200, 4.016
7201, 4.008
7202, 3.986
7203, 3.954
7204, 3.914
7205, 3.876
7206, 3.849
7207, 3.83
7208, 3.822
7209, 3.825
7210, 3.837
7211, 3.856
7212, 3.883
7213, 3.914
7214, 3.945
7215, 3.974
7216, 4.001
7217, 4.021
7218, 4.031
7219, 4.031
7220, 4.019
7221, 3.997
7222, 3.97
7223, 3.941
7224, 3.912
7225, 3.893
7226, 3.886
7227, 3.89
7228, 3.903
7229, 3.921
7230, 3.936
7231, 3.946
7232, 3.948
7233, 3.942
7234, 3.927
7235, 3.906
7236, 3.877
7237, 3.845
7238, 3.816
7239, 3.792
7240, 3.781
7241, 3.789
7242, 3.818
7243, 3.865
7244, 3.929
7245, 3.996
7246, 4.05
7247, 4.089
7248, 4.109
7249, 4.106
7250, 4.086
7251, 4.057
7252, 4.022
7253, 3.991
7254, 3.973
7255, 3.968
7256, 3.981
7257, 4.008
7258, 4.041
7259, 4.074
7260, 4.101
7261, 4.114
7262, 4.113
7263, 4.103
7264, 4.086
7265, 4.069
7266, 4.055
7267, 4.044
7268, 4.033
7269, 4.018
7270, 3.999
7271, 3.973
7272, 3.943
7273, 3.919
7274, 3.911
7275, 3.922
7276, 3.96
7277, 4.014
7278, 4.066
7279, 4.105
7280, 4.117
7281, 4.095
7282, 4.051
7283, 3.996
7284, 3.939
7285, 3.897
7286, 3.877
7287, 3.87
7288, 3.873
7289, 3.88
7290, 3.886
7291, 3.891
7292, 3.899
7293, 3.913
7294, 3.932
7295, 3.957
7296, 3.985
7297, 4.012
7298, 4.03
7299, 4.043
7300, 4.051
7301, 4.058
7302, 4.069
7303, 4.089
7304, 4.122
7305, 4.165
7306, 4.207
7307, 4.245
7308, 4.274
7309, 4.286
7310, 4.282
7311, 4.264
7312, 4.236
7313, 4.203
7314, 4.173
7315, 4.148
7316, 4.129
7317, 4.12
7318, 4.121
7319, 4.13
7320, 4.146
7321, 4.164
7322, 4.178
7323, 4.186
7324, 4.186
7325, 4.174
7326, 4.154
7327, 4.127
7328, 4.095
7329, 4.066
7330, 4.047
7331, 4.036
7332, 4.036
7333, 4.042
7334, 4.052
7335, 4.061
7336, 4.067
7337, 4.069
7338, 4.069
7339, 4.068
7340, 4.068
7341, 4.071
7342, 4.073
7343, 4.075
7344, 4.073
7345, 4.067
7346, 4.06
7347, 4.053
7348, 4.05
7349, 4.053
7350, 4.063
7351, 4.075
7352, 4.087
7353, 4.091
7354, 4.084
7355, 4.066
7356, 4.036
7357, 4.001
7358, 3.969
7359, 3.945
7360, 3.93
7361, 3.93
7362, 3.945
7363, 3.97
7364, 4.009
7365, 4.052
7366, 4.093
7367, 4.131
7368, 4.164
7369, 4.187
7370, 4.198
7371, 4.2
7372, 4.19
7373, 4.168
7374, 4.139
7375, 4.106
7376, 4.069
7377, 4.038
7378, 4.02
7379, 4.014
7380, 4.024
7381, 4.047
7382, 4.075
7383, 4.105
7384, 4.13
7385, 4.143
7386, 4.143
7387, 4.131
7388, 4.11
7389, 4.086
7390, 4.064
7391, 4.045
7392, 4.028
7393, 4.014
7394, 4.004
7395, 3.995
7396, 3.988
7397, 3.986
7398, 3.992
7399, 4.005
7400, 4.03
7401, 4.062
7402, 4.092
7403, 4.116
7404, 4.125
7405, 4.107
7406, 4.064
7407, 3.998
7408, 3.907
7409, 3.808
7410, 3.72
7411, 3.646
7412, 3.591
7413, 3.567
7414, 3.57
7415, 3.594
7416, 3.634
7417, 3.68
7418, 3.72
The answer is 0.26 mag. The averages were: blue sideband 4.09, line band 3.15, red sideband 3.94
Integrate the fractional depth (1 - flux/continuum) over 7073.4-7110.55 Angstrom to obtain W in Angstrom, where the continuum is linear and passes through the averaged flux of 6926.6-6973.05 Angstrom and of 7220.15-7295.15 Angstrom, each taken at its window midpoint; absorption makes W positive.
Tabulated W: 5.5 Angstrom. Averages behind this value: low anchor 4.02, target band 3.4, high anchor 3.97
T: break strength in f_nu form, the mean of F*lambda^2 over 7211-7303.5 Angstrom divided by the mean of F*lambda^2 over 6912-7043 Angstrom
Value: 1.05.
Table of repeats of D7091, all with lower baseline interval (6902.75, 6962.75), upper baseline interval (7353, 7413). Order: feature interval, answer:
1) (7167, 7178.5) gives 0.047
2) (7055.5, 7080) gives 0.126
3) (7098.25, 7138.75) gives 0.034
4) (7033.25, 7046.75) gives 0.054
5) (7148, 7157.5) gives 0.029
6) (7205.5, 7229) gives 0.037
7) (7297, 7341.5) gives -0.022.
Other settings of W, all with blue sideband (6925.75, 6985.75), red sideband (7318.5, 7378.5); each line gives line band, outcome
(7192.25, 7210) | 0.7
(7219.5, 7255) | 1.1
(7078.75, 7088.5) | 2.4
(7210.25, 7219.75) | 0.2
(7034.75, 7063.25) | 1.5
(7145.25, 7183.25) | 1.4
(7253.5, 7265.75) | 0.1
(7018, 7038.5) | -0.1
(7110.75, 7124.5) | 0.3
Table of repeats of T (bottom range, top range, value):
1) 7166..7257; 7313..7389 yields 1.08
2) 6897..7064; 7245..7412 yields 1.10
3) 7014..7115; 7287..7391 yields 1.18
